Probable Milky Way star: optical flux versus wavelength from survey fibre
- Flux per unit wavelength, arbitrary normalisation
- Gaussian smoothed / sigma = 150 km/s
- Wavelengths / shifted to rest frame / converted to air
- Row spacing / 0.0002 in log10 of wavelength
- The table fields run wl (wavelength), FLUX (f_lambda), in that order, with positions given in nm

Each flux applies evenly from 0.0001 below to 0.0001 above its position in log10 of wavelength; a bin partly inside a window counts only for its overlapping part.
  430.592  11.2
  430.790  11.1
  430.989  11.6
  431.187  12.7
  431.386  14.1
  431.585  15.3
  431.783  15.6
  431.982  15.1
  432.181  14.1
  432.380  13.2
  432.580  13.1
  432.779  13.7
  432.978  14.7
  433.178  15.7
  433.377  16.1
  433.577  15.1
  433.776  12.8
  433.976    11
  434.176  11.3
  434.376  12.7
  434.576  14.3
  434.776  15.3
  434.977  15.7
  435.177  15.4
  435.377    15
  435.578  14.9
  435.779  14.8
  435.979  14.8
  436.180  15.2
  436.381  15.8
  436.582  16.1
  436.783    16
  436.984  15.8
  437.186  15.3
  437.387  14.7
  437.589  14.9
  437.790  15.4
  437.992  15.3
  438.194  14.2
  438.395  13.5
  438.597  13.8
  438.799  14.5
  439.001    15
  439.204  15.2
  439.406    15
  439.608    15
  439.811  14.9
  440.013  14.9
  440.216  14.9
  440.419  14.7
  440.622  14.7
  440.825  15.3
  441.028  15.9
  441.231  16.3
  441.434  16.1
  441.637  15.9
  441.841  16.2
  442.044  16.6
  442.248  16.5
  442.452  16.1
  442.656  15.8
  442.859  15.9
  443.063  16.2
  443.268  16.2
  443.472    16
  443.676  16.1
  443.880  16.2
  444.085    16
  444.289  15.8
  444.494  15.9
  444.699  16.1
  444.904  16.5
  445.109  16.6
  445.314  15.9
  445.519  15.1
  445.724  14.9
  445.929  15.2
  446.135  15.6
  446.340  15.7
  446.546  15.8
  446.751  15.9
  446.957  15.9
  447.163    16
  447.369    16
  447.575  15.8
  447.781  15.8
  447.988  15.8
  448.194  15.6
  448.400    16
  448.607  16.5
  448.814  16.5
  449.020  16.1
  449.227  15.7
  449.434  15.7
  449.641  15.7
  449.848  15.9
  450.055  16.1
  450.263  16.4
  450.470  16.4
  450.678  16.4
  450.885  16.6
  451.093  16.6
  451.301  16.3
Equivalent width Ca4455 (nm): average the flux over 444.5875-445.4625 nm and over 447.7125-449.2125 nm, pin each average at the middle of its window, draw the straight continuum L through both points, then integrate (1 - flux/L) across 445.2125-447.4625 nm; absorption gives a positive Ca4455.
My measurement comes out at 0.07 nm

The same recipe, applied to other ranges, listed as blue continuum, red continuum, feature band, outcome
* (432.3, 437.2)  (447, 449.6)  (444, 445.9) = -0.03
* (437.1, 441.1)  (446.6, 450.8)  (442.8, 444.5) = -0.07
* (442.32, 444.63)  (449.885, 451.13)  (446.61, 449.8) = 0.06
